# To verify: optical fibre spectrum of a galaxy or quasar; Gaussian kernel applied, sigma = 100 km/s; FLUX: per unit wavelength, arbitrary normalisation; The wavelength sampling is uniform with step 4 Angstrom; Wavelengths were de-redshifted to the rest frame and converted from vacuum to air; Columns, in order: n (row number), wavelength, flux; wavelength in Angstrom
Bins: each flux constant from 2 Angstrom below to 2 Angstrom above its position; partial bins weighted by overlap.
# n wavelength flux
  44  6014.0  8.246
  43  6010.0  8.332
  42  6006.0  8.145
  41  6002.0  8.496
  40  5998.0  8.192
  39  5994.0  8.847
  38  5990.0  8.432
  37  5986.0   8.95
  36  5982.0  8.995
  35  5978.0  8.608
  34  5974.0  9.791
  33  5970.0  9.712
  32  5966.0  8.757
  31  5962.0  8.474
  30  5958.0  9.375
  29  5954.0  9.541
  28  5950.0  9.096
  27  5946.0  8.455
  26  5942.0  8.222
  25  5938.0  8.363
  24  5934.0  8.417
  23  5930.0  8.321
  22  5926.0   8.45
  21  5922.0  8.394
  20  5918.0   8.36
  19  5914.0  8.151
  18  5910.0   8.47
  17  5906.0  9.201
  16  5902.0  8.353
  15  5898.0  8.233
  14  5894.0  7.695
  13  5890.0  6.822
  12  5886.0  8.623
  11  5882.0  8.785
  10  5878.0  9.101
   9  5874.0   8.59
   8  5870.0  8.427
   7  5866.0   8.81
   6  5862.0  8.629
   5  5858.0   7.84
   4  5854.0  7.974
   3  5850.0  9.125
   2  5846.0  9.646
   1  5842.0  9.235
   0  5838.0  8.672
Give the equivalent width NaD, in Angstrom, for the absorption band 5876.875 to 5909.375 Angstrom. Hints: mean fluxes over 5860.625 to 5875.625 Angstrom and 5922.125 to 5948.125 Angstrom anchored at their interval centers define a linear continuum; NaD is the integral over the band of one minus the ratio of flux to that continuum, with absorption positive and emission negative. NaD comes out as 0.7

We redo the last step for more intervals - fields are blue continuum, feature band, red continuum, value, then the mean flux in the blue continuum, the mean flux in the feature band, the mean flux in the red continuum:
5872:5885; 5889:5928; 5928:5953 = 1.89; 8.81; 8.25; 8.52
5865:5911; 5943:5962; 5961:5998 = -0.49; 8.42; 9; 8.92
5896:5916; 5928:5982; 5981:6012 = -2.23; 8.48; 8.86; 8.53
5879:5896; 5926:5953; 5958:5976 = 0.89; 8.05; 8.52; 9.2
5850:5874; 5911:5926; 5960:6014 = 0.40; 8.42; 8.33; 8.73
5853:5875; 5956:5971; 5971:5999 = -0.41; 8.39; 9.04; 8.88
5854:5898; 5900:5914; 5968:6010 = -0.26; 8.31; 8.6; 8.79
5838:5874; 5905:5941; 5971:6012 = 1.12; 8.7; 8.43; 8.7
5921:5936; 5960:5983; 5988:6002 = -1.64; 8.4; 9.06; 8.49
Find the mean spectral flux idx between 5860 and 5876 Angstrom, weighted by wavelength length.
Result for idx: 8.61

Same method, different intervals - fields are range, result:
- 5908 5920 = 8.33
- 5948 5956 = 9.32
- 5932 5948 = 8.36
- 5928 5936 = 8.37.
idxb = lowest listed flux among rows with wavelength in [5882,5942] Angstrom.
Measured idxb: 6.822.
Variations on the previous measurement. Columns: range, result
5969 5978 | 8.608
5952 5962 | 8.474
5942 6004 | 8.192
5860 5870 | 8.427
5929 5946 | 8.222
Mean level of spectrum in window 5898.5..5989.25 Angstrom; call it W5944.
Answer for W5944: 8.74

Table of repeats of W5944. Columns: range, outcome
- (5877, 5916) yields 8.32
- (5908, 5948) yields 8.36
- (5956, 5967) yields 8.88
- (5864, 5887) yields 8.73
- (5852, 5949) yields 8.37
